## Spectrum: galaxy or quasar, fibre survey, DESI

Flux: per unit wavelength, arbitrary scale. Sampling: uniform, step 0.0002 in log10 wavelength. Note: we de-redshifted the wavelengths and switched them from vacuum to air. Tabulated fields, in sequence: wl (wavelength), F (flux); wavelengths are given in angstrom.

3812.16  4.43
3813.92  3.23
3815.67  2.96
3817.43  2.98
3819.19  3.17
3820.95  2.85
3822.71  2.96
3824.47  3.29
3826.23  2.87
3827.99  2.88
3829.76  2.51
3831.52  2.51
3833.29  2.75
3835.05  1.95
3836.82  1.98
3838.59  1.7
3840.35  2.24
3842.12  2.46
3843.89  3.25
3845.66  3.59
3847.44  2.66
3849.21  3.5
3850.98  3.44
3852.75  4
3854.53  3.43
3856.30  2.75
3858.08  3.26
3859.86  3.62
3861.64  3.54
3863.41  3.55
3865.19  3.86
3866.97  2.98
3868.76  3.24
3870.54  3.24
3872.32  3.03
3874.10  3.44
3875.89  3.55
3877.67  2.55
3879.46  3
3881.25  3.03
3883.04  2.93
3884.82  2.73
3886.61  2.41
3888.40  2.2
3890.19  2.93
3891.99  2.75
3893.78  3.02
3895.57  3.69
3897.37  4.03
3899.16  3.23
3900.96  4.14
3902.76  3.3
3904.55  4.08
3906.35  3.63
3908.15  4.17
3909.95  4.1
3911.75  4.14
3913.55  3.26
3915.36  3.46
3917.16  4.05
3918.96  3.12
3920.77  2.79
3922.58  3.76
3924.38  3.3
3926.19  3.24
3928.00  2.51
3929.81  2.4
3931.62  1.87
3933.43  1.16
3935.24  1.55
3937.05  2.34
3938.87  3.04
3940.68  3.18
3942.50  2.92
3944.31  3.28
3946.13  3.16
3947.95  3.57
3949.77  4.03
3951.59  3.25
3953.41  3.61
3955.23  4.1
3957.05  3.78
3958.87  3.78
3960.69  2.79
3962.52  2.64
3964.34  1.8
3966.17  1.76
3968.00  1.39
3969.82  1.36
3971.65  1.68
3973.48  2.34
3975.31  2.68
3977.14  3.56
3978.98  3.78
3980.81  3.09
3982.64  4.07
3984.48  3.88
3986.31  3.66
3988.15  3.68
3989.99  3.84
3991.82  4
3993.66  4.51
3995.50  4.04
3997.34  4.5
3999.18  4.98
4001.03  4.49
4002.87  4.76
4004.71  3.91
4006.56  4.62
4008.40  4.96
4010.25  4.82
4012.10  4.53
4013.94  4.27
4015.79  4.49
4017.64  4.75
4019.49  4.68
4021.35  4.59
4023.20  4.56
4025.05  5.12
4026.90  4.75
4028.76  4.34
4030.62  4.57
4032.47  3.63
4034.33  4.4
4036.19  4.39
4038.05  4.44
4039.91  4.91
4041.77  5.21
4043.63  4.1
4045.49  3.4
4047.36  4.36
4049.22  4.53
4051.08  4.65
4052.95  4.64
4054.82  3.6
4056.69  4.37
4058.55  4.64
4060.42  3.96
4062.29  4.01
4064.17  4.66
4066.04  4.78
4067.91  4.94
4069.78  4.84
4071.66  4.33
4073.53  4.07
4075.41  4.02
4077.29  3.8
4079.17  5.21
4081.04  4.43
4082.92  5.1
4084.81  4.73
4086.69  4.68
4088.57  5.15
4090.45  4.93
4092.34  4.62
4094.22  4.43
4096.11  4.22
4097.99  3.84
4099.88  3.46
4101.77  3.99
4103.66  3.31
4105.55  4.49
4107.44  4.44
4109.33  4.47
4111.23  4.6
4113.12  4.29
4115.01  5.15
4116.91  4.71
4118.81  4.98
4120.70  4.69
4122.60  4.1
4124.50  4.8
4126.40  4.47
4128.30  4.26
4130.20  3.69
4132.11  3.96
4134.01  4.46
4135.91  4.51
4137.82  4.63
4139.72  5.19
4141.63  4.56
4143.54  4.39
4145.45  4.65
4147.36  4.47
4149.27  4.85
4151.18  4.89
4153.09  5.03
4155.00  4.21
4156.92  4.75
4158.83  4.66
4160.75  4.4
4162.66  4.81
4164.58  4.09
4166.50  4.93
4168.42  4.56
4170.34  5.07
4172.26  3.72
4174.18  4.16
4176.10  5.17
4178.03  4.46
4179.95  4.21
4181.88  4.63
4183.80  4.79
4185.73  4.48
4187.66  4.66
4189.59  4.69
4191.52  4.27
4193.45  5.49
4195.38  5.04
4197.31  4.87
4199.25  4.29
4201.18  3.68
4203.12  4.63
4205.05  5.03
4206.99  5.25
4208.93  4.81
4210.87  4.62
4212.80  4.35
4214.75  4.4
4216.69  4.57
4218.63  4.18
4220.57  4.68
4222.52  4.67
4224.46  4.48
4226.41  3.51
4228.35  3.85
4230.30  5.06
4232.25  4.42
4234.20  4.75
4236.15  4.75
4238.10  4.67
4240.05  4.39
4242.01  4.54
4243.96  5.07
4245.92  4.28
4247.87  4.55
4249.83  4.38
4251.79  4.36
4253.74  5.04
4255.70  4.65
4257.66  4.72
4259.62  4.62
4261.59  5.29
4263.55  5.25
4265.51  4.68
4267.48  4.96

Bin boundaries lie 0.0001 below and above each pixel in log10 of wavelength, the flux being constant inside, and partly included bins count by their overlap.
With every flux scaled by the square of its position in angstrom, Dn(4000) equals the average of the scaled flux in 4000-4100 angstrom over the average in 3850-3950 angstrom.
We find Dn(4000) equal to 1.52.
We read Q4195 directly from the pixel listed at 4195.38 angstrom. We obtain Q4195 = 5.04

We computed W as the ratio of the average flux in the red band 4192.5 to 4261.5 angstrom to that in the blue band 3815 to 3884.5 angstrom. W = 1.5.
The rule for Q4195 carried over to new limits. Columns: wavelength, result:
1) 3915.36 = 3.46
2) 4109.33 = 4.47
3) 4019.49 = 4.68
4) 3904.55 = 4.08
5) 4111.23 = 4.6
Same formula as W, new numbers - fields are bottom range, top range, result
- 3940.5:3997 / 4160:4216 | 1.43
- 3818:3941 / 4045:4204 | 1.47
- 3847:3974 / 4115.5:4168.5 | 1.48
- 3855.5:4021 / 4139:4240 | 1.36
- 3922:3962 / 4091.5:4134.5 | 1.43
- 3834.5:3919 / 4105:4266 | 1.42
